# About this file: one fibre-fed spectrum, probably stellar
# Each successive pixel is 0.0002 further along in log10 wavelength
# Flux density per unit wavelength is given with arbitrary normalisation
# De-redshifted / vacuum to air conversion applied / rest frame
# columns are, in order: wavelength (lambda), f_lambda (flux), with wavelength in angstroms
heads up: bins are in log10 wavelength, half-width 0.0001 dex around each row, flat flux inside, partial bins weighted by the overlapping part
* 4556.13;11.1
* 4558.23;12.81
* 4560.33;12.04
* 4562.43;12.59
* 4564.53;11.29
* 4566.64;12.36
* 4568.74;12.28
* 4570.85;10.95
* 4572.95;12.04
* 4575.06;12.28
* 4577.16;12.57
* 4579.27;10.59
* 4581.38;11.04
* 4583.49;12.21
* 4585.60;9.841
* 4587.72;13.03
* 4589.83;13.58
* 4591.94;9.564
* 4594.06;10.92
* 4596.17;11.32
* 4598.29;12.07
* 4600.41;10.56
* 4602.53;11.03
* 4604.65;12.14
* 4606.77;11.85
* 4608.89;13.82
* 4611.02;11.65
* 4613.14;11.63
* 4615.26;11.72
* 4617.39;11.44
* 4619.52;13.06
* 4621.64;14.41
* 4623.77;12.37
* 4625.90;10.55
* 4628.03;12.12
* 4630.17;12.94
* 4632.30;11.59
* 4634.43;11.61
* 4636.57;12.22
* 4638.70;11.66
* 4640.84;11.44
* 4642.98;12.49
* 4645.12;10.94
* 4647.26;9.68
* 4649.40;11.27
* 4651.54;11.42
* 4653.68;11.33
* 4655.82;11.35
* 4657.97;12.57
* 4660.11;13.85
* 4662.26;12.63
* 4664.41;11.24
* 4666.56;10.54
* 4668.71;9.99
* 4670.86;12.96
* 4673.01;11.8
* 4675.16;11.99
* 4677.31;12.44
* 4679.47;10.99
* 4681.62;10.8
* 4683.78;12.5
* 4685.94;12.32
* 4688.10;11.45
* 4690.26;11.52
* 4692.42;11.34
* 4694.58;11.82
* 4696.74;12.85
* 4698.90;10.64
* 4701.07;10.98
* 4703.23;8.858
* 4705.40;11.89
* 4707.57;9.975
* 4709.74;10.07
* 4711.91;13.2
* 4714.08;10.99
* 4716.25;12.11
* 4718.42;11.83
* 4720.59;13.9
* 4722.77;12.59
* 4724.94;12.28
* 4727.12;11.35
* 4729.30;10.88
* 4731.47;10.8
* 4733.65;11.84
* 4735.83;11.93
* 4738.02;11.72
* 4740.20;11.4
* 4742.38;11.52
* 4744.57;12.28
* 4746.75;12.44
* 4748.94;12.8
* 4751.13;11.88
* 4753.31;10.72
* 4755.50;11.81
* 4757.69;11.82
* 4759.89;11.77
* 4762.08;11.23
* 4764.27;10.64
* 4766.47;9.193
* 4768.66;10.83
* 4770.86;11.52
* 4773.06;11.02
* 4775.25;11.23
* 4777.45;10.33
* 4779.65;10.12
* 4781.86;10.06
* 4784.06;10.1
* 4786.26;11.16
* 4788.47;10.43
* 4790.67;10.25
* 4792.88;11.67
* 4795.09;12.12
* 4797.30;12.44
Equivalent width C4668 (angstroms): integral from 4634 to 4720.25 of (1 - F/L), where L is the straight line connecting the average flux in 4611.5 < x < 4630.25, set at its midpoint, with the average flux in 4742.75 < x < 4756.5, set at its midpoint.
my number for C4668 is 3.83 angstroms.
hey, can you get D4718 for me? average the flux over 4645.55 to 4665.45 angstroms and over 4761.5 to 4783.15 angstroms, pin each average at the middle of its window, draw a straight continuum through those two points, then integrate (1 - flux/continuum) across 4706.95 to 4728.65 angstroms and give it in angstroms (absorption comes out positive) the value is -1.5 angstroms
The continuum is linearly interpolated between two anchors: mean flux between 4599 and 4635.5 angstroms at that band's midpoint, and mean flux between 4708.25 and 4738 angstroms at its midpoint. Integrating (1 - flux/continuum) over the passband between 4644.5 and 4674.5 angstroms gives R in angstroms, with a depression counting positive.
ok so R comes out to 1.0 angstroms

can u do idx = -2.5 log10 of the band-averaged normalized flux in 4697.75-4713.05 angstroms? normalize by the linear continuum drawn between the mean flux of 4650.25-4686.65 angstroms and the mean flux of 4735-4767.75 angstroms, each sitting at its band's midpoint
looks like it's 0.08 mag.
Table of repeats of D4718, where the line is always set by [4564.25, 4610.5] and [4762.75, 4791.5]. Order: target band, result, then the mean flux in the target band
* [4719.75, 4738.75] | -1.86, 11.9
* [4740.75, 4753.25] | -1.52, 12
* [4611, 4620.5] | -0.32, 11.9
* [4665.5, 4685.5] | -0.75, 11.6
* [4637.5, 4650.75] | 0.11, 11.3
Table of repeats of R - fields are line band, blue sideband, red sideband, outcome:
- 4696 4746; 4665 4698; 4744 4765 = 0.7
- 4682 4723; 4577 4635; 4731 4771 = 0.0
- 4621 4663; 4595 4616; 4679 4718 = -1.0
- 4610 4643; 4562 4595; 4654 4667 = -0.4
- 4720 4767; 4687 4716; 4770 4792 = -3.3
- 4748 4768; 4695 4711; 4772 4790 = -1.2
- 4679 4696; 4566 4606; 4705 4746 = 0.1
